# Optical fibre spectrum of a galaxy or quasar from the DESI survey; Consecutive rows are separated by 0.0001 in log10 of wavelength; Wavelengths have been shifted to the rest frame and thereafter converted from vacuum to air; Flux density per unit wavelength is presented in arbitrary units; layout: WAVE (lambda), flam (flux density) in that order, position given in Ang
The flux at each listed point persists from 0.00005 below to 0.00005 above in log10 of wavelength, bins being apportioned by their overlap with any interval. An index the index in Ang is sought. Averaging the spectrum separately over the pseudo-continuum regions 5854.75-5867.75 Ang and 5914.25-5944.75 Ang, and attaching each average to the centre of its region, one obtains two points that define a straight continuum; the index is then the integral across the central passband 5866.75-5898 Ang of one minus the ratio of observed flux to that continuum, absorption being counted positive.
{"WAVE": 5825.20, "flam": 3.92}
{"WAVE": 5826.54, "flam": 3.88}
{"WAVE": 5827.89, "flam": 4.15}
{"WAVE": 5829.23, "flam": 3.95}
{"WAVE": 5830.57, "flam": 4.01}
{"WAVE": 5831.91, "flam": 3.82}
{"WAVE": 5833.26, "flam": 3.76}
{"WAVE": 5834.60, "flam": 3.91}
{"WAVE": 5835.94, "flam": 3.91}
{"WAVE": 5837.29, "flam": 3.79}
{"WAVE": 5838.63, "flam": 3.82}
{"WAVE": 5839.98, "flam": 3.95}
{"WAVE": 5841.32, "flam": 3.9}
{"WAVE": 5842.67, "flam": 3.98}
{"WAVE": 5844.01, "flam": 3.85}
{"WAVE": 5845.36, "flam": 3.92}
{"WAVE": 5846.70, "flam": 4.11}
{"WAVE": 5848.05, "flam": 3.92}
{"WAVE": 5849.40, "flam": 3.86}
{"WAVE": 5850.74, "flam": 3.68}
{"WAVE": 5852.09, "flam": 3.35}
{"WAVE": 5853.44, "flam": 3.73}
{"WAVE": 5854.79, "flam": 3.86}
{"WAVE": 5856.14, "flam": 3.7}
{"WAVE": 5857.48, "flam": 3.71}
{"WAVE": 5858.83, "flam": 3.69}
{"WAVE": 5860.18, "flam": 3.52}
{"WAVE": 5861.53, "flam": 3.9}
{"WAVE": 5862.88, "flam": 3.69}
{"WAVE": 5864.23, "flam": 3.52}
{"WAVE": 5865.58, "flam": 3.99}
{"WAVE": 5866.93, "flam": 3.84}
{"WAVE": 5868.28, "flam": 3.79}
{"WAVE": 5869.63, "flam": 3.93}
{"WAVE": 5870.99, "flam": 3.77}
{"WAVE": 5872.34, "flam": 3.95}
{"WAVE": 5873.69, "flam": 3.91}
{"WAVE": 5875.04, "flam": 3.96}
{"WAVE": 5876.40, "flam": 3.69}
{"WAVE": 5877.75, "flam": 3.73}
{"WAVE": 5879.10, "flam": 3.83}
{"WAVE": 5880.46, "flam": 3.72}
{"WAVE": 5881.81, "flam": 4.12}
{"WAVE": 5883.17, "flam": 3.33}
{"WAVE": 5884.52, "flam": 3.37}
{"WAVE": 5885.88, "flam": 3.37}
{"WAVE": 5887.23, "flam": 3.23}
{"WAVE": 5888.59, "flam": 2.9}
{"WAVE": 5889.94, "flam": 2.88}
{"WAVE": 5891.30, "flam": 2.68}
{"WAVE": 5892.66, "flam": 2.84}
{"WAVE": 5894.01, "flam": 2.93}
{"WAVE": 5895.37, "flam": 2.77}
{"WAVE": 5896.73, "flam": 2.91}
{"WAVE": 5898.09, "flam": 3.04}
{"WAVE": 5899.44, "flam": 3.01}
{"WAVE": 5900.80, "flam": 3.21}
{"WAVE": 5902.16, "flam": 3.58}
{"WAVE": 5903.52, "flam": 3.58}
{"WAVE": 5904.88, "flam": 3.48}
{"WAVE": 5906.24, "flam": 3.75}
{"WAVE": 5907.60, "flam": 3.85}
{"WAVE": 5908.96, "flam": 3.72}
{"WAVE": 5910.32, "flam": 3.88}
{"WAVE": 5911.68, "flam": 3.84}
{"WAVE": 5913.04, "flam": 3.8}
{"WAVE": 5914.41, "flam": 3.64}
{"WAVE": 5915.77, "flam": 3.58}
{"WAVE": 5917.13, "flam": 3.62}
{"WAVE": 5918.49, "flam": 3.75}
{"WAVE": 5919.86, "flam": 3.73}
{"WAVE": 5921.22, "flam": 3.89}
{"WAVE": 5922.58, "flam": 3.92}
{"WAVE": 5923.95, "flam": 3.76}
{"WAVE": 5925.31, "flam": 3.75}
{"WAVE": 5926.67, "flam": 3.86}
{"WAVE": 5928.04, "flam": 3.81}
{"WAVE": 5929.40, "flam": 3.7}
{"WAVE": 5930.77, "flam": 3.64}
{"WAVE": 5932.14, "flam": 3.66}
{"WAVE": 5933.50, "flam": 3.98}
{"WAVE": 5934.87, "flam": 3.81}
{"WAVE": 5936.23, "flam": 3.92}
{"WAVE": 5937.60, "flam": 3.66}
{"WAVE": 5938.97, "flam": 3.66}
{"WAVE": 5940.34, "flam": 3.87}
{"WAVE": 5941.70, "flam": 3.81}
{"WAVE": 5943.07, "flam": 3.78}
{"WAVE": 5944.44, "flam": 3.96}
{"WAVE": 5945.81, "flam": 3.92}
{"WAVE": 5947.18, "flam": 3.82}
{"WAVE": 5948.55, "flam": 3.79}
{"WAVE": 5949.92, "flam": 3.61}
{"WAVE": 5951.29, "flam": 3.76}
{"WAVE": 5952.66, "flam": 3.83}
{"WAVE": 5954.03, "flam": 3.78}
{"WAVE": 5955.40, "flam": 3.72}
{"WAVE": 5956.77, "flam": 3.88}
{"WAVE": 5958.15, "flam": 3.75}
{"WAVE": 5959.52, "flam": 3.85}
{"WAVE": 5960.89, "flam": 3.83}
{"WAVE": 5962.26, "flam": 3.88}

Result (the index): 2.6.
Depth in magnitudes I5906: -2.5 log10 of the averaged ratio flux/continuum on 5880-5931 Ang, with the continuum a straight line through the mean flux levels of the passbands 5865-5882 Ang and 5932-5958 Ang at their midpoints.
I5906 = 0.10 mag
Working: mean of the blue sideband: 3.86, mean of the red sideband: 3.8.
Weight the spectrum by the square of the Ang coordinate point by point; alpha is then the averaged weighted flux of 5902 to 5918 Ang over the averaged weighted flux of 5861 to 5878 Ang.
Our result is 0.98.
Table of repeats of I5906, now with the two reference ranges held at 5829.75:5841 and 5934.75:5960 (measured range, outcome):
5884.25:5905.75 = 0.23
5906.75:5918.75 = 0.02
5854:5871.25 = 0.03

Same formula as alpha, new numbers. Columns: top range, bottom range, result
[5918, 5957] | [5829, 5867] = 1.03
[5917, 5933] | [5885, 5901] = 1.28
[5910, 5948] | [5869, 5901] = 1.14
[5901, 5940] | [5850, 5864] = 1.04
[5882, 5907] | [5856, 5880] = 0.85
